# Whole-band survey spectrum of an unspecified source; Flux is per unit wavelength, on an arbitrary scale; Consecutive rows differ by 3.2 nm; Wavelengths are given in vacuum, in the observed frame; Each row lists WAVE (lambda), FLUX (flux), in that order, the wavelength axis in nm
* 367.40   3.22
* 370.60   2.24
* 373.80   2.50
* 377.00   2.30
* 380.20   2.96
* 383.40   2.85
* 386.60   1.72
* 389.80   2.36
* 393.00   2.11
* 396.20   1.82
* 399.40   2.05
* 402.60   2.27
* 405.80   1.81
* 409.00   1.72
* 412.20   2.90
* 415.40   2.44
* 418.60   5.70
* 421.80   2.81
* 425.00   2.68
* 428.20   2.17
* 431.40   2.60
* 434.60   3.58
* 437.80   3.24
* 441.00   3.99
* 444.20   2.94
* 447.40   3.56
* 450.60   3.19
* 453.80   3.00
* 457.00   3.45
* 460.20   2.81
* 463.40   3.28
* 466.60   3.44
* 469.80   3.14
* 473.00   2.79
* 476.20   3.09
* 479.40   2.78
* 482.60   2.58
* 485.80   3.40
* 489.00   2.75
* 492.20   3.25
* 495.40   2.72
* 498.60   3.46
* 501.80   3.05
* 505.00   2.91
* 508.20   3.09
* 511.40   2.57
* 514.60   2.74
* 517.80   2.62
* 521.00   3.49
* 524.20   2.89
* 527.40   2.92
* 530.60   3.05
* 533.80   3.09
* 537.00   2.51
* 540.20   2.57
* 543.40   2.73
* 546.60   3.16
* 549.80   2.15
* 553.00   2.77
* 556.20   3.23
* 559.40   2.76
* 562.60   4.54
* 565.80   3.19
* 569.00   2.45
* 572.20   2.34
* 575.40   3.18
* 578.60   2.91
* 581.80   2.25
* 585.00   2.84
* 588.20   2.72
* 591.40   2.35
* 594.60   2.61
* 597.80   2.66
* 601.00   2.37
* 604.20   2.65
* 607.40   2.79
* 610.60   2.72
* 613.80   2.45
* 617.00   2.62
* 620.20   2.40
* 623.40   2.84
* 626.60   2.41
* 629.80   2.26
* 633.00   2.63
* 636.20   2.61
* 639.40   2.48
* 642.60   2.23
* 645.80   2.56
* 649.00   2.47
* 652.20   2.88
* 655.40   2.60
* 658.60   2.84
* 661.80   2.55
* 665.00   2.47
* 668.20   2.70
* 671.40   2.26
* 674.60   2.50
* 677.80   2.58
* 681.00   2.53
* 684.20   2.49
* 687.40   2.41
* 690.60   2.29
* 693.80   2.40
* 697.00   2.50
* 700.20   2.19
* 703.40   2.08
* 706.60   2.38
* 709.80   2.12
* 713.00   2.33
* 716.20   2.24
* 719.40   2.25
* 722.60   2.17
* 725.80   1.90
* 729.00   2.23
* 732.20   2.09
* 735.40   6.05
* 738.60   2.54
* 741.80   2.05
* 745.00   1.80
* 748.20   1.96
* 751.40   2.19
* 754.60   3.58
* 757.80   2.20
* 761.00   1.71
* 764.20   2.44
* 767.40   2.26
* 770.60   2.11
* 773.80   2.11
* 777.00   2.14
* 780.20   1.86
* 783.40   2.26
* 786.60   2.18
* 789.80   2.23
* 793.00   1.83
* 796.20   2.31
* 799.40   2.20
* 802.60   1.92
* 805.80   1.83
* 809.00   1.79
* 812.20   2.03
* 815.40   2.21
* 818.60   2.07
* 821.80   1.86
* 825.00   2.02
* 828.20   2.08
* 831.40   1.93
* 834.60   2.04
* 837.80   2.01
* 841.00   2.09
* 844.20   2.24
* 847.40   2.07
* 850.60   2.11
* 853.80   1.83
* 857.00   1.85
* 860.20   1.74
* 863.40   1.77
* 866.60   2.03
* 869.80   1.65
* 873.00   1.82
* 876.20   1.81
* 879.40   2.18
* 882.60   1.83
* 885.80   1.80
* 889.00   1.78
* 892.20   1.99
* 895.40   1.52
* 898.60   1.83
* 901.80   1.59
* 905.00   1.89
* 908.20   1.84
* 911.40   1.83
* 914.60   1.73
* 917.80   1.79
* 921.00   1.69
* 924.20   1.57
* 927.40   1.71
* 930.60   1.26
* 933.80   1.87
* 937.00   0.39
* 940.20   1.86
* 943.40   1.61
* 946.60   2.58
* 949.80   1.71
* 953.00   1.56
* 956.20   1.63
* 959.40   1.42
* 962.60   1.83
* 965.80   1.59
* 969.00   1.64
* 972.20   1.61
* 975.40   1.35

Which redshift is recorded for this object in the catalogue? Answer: 0.12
